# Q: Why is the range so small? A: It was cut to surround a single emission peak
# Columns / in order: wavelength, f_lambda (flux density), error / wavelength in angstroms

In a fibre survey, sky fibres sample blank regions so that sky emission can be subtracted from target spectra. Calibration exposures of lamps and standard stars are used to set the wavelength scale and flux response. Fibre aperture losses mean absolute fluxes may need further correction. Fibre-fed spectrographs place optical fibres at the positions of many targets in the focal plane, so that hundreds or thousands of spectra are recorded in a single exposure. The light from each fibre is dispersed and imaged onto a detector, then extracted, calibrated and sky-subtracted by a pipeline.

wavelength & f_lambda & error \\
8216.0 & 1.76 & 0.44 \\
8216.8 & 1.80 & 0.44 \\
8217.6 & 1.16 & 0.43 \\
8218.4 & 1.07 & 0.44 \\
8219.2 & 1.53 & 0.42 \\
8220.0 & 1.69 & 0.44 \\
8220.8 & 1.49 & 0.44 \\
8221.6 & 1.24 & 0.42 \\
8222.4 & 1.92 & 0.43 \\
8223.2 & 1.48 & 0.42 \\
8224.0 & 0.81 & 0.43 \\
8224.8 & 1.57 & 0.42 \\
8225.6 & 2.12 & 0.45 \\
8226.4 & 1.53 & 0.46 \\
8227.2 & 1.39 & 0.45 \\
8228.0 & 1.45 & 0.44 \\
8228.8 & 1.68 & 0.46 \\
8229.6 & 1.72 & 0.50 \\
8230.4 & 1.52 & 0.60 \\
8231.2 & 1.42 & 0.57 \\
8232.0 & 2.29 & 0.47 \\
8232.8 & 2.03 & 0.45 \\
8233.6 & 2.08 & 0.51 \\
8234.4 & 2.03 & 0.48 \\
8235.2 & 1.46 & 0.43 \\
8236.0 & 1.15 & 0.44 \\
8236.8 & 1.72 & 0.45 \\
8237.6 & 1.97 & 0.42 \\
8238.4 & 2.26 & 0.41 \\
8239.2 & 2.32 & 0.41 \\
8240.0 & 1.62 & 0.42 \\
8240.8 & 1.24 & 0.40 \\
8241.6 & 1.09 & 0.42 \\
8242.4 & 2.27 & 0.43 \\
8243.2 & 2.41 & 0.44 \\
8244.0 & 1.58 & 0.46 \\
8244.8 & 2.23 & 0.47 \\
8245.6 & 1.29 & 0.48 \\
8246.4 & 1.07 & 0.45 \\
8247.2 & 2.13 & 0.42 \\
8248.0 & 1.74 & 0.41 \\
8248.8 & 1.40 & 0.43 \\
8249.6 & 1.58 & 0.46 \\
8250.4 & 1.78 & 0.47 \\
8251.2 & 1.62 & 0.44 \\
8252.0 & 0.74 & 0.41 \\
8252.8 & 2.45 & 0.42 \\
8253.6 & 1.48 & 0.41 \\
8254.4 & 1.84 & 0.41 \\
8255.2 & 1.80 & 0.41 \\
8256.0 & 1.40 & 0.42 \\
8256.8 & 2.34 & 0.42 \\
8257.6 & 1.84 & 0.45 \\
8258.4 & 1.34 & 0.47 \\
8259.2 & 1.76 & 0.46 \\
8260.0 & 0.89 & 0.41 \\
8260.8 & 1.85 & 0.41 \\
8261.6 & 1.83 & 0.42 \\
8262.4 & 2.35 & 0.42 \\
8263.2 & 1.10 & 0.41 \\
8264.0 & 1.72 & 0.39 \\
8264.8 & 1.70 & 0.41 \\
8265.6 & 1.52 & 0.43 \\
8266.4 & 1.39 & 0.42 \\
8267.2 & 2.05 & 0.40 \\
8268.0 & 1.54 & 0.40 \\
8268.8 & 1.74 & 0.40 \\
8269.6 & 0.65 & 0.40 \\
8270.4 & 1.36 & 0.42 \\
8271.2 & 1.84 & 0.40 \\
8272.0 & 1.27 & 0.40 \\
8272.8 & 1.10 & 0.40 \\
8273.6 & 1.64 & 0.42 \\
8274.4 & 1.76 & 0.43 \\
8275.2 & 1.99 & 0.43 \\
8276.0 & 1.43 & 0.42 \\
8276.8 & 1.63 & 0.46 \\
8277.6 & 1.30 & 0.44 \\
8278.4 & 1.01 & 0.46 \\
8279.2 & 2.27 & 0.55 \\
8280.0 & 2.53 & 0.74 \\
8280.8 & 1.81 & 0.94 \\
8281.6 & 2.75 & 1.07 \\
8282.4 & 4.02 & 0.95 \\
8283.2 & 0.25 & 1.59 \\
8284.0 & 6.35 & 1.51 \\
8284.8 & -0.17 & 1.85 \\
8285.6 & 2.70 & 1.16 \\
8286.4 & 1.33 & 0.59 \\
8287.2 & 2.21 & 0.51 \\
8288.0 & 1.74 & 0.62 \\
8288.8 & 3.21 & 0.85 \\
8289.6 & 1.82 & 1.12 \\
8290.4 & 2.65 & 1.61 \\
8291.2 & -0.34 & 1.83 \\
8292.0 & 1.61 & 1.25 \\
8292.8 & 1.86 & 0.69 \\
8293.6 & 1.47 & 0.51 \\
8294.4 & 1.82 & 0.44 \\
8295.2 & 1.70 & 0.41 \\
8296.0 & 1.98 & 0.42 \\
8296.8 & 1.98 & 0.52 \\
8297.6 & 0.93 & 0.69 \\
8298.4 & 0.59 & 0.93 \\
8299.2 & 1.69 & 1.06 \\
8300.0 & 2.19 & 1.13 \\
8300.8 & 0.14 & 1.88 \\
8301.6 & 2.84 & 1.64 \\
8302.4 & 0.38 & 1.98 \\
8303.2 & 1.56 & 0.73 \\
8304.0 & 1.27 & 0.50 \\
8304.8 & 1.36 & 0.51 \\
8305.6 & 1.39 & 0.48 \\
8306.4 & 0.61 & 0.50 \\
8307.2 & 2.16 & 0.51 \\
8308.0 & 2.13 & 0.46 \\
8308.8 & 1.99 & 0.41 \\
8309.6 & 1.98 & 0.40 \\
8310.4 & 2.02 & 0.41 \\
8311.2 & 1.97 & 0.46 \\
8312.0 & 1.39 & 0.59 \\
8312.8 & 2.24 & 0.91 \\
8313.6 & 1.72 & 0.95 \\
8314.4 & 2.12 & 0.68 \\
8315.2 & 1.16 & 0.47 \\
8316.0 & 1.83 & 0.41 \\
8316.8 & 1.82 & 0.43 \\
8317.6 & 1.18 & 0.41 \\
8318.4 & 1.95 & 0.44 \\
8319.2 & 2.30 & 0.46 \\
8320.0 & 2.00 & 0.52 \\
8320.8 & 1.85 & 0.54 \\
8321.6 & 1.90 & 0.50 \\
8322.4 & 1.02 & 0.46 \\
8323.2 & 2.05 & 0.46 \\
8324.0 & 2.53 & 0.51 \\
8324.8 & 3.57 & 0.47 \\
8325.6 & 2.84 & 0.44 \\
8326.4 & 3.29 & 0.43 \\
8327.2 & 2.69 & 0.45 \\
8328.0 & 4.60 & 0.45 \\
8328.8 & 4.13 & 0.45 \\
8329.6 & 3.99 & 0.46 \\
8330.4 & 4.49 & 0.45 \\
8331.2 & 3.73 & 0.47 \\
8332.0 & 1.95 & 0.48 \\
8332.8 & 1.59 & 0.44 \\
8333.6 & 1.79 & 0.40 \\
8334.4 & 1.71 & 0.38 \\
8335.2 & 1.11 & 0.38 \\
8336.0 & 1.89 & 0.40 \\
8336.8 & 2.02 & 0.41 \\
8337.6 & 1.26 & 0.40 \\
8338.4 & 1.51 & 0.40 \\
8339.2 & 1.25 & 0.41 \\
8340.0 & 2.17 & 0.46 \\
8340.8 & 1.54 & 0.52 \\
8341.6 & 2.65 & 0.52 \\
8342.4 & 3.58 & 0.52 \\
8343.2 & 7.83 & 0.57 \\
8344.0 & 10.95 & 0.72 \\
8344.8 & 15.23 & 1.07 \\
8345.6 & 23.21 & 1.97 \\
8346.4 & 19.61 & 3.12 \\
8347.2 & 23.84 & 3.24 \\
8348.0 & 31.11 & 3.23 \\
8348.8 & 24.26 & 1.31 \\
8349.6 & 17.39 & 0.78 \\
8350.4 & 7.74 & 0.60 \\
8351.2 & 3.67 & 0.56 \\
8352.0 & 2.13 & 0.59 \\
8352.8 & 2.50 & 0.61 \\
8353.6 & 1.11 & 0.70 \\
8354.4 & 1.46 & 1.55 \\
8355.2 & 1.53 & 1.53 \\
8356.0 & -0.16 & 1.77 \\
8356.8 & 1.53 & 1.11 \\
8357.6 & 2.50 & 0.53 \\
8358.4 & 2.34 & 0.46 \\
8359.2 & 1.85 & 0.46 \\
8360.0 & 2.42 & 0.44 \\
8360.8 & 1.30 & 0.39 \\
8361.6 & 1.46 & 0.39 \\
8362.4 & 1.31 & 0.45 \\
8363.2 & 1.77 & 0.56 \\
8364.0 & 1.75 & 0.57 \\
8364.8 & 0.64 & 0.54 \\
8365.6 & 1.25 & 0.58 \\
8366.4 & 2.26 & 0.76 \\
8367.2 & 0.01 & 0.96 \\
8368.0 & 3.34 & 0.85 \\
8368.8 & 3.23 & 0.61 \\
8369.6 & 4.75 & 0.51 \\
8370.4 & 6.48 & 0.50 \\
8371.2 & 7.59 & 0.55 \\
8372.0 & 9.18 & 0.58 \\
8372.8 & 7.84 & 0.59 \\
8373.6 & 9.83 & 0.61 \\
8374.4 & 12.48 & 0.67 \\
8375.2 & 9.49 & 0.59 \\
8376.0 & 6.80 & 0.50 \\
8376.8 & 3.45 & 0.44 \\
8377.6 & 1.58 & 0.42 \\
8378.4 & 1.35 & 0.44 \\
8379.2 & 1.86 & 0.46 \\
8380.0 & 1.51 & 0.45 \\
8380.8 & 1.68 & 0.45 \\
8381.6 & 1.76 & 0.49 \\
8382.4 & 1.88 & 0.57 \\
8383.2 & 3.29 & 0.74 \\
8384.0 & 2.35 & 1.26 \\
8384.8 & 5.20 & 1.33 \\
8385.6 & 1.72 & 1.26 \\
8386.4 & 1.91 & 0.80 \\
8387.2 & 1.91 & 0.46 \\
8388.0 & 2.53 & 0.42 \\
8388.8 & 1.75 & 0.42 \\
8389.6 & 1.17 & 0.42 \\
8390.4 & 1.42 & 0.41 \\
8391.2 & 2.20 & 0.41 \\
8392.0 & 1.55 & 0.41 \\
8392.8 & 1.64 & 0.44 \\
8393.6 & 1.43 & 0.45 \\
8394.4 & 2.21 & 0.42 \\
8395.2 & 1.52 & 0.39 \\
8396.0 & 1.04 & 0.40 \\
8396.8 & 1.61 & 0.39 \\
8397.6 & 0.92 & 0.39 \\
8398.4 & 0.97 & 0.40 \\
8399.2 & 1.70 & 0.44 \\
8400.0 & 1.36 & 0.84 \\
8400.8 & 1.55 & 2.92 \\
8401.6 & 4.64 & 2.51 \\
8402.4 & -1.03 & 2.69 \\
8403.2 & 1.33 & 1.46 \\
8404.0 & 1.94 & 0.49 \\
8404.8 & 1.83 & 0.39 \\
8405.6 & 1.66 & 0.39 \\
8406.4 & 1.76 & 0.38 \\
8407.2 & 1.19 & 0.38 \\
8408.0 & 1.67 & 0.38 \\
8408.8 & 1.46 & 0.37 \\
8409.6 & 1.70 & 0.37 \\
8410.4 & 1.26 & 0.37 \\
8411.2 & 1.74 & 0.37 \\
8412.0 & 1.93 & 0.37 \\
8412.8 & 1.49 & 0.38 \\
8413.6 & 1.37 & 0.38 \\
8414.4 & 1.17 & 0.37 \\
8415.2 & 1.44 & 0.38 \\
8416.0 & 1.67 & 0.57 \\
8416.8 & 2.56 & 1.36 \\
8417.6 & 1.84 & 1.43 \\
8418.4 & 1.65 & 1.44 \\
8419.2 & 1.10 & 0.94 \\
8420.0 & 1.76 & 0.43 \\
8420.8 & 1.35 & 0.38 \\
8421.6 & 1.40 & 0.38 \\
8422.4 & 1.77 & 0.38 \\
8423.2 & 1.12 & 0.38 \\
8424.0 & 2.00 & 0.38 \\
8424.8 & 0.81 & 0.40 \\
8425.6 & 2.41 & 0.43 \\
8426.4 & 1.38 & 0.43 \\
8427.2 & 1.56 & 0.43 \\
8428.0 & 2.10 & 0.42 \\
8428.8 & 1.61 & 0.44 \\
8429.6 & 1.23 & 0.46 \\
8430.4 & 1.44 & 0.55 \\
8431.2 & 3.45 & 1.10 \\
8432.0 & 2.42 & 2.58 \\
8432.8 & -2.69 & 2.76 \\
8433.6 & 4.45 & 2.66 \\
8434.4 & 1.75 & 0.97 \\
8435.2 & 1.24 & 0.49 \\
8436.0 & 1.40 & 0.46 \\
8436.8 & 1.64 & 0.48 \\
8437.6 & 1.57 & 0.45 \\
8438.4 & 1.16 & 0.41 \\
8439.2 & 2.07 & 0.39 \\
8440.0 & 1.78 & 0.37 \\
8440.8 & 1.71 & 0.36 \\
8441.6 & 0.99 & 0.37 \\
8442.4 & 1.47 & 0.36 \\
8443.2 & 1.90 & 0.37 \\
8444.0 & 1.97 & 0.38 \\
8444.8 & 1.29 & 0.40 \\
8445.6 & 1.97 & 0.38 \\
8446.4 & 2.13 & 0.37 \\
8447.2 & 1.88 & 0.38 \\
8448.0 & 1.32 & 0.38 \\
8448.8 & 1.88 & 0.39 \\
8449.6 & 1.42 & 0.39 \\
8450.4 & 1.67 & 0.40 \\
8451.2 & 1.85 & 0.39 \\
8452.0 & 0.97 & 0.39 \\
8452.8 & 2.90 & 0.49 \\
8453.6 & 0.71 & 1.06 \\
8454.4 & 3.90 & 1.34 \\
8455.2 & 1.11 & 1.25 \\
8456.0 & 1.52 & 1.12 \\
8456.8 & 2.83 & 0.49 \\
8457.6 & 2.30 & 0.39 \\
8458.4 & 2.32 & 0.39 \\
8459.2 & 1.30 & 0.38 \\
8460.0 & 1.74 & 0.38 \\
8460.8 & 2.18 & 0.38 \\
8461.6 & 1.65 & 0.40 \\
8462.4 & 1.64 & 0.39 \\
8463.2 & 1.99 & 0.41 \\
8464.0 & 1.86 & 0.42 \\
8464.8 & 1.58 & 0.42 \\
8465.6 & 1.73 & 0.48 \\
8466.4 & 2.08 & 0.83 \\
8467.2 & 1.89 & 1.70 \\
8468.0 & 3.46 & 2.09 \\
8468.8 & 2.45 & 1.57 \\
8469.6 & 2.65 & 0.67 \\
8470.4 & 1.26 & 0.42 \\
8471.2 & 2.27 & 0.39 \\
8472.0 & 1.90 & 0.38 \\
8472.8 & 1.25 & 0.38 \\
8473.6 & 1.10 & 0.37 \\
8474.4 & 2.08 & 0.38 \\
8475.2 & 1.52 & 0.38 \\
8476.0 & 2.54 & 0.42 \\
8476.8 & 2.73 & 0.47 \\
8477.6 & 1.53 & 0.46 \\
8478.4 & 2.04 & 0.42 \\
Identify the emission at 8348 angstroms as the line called H-alpha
